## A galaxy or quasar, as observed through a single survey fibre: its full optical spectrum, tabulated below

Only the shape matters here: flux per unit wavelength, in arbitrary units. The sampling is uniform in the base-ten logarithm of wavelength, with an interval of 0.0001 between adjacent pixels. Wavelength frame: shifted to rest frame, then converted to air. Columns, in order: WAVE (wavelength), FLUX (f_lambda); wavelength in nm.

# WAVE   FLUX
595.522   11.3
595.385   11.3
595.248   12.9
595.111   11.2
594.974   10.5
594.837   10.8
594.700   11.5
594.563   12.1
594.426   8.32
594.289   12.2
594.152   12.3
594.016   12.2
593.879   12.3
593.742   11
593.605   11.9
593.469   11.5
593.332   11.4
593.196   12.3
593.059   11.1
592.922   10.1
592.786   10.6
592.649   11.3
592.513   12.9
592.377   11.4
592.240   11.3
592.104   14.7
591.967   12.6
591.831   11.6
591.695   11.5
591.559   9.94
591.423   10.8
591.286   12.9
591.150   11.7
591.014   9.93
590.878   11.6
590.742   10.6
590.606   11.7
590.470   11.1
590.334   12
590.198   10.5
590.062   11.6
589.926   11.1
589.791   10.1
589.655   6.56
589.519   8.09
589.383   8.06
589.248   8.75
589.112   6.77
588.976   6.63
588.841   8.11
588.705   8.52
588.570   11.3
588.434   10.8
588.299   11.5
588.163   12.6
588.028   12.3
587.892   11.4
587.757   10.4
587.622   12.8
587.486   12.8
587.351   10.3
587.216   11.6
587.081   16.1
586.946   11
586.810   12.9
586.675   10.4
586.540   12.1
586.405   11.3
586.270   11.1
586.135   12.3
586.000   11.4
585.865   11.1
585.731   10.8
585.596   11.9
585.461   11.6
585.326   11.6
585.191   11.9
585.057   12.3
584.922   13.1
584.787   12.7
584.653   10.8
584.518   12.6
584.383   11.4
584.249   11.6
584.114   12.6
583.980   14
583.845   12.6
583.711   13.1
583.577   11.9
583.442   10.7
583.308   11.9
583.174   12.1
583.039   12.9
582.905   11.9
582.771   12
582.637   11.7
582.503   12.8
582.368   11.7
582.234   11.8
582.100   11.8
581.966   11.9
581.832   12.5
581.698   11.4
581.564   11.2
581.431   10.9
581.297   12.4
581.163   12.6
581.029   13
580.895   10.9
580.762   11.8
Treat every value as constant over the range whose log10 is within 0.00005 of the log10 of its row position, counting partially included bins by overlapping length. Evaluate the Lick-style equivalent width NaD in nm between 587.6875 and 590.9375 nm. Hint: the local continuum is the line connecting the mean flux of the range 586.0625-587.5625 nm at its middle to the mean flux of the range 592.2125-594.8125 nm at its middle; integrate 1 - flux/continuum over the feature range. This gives 0.47 nm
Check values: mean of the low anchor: 12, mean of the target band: 10.1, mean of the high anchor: 11.4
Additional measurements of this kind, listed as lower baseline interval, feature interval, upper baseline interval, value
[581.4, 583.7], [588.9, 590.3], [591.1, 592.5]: 0.35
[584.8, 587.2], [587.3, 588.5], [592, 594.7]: 0.02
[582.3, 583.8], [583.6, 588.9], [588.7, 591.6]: -0.32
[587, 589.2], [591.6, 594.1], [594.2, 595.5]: -0.14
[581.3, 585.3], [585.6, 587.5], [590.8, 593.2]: 0.01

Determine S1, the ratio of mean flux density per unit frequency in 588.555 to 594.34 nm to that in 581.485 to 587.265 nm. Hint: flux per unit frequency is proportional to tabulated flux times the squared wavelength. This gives 0.92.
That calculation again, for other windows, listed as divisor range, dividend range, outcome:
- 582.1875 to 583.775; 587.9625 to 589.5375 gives 0.80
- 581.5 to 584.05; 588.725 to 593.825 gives 0.91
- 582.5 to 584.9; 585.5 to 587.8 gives 0.98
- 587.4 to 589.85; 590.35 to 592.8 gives 1.19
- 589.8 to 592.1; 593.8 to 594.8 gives 1.02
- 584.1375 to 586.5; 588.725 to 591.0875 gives 0.83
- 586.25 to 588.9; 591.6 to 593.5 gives 1.04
